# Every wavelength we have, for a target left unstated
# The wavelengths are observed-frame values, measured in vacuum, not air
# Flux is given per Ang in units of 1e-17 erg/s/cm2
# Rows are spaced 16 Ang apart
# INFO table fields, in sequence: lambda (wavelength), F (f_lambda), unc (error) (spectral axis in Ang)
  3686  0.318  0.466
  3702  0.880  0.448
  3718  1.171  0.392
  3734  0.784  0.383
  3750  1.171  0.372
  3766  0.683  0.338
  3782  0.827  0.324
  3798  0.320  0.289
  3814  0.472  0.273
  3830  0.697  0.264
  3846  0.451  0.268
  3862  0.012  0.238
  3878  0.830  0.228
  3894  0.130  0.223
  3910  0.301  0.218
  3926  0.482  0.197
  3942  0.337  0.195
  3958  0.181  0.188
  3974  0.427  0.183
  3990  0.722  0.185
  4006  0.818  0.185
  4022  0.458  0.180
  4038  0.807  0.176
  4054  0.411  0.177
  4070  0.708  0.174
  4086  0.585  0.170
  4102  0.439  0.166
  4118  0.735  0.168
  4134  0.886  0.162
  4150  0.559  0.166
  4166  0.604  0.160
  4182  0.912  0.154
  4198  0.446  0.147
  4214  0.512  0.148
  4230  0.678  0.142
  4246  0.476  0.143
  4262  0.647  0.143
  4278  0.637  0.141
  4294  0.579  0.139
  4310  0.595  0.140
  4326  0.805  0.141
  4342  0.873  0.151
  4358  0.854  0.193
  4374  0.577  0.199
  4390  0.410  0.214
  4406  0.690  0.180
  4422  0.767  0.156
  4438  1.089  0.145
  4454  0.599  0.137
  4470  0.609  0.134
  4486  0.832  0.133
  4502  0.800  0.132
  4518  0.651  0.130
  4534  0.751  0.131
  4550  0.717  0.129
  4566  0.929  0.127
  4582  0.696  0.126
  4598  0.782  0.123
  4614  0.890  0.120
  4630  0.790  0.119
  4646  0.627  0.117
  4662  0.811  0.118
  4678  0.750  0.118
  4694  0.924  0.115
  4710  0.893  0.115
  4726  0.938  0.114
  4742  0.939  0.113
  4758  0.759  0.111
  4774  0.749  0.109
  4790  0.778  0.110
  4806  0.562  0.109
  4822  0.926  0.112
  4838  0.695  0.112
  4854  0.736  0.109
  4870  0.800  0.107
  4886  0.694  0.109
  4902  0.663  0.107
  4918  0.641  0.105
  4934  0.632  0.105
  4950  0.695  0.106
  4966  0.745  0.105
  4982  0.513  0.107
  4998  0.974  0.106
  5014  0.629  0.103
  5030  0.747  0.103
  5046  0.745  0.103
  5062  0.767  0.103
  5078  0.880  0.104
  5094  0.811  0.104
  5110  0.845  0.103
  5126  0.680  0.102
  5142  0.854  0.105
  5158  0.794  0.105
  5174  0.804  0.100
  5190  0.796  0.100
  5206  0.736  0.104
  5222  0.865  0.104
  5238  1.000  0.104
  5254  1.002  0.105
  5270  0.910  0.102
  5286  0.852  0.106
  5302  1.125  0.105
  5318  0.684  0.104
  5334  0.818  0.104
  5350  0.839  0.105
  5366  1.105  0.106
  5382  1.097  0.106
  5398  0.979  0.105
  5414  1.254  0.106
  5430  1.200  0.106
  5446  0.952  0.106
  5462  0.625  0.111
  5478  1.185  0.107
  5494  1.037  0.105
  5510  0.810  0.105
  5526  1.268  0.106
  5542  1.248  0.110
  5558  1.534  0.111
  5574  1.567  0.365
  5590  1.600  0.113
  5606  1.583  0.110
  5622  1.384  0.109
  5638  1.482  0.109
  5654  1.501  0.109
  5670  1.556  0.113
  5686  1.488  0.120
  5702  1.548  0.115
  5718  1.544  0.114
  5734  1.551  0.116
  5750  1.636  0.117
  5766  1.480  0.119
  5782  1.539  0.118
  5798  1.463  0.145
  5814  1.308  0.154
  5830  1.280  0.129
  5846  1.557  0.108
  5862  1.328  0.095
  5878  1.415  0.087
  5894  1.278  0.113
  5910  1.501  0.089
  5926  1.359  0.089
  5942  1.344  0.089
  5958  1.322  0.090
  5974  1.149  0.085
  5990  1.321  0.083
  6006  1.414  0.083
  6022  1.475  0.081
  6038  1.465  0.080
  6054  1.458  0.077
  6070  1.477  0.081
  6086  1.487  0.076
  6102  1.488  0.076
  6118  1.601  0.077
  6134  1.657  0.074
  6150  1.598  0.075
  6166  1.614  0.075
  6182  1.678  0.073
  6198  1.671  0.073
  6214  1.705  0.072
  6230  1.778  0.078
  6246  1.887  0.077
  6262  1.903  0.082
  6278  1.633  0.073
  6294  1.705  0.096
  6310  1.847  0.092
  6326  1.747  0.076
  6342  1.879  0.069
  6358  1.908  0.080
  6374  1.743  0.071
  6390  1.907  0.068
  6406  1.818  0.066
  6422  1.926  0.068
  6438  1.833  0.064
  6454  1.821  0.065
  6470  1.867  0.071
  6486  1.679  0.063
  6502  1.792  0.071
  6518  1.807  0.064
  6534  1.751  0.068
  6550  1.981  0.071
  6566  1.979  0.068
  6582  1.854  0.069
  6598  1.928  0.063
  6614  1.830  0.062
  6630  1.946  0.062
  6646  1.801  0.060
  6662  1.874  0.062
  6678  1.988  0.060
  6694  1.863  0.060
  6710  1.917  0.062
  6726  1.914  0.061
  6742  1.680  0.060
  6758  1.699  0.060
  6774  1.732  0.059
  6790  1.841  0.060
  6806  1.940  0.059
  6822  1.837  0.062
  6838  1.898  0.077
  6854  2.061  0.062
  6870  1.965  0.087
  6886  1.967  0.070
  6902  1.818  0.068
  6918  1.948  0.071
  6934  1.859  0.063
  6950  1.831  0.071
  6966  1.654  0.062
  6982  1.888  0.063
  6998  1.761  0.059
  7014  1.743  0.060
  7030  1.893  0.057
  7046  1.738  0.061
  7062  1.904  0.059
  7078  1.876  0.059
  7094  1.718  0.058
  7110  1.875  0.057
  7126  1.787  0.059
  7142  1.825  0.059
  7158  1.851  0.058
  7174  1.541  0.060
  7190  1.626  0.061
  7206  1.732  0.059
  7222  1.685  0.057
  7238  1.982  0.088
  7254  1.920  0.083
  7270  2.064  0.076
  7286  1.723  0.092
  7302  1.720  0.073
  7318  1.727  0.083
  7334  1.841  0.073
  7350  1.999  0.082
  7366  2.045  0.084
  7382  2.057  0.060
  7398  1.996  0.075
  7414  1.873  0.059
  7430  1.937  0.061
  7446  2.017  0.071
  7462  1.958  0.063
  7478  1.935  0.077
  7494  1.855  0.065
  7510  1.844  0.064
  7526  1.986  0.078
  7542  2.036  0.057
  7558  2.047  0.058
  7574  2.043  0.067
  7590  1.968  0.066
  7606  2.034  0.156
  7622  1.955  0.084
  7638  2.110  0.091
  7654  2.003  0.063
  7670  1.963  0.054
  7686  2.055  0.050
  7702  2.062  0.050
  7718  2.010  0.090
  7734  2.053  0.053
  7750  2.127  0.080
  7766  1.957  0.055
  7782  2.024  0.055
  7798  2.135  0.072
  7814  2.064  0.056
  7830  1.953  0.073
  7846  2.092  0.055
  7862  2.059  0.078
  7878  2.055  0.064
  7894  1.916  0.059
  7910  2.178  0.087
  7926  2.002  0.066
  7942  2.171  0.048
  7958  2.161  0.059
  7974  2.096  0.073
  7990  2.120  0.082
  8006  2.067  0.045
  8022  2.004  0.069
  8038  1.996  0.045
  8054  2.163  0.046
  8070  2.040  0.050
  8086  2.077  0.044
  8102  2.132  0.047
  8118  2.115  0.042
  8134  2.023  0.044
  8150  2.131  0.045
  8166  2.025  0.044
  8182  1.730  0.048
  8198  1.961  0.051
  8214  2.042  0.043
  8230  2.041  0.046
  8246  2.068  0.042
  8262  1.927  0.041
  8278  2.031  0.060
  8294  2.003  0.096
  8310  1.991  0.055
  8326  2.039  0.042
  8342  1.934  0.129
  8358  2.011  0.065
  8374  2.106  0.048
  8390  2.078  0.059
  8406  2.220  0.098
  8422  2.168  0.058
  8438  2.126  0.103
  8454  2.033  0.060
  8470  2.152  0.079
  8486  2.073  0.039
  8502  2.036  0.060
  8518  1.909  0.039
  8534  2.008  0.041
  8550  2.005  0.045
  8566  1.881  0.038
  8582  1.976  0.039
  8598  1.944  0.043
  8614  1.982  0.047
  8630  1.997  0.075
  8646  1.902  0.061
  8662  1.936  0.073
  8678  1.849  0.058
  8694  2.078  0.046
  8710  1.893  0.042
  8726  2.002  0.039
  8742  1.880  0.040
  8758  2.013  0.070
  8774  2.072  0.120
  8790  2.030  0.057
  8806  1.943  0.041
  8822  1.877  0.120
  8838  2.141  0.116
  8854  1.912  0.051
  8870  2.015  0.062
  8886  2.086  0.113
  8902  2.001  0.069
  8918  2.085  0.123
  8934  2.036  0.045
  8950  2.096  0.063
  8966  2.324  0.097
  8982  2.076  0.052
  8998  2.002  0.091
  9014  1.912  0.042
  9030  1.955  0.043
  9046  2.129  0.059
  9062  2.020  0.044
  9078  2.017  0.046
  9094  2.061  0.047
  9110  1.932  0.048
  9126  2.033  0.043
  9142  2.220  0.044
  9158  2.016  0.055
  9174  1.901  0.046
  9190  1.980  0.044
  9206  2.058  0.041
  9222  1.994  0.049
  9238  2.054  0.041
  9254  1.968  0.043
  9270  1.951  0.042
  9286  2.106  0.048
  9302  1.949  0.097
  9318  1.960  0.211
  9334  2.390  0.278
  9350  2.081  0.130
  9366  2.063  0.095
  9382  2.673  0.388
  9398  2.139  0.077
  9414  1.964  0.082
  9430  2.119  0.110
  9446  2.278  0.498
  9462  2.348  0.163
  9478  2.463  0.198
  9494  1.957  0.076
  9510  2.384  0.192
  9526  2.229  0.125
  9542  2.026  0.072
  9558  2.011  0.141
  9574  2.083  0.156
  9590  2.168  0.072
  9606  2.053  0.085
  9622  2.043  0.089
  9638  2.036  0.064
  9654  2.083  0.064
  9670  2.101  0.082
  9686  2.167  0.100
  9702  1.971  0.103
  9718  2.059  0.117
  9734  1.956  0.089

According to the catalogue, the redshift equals 0.39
